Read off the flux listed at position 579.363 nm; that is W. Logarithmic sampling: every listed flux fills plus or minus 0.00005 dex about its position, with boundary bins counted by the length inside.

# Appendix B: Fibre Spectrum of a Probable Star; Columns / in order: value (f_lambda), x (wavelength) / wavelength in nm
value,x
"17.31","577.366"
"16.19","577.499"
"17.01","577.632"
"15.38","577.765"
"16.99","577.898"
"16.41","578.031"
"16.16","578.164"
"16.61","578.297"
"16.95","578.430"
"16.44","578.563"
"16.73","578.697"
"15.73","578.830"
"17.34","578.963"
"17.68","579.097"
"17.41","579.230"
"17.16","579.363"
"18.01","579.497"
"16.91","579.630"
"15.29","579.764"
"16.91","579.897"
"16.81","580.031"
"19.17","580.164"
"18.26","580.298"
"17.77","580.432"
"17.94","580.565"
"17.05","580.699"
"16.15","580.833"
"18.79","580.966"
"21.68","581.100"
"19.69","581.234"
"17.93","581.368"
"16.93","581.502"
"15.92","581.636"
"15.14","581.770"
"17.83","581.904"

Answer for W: 17.16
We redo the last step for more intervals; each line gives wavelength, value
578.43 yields 16.95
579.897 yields 16.91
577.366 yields 17.31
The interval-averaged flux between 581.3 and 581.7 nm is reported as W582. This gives 16.9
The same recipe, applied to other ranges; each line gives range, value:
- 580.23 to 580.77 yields 17.7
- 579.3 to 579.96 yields 16.9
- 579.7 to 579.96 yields 16.1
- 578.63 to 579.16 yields 16.8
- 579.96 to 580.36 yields 18.1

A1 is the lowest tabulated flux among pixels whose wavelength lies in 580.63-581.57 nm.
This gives 16.15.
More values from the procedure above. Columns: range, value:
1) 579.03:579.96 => 15.29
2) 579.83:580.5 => 16.81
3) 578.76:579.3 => 15.73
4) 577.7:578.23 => 15.38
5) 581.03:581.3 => 19.69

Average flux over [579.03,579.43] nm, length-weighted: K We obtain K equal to 17.4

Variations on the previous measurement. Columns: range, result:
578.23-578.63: 16.7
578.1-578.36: 16.4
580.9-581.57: 19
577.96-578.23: 16.3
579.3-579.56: 17.5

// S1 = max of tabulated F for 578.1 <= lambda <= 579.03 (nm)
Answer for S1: 17.34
